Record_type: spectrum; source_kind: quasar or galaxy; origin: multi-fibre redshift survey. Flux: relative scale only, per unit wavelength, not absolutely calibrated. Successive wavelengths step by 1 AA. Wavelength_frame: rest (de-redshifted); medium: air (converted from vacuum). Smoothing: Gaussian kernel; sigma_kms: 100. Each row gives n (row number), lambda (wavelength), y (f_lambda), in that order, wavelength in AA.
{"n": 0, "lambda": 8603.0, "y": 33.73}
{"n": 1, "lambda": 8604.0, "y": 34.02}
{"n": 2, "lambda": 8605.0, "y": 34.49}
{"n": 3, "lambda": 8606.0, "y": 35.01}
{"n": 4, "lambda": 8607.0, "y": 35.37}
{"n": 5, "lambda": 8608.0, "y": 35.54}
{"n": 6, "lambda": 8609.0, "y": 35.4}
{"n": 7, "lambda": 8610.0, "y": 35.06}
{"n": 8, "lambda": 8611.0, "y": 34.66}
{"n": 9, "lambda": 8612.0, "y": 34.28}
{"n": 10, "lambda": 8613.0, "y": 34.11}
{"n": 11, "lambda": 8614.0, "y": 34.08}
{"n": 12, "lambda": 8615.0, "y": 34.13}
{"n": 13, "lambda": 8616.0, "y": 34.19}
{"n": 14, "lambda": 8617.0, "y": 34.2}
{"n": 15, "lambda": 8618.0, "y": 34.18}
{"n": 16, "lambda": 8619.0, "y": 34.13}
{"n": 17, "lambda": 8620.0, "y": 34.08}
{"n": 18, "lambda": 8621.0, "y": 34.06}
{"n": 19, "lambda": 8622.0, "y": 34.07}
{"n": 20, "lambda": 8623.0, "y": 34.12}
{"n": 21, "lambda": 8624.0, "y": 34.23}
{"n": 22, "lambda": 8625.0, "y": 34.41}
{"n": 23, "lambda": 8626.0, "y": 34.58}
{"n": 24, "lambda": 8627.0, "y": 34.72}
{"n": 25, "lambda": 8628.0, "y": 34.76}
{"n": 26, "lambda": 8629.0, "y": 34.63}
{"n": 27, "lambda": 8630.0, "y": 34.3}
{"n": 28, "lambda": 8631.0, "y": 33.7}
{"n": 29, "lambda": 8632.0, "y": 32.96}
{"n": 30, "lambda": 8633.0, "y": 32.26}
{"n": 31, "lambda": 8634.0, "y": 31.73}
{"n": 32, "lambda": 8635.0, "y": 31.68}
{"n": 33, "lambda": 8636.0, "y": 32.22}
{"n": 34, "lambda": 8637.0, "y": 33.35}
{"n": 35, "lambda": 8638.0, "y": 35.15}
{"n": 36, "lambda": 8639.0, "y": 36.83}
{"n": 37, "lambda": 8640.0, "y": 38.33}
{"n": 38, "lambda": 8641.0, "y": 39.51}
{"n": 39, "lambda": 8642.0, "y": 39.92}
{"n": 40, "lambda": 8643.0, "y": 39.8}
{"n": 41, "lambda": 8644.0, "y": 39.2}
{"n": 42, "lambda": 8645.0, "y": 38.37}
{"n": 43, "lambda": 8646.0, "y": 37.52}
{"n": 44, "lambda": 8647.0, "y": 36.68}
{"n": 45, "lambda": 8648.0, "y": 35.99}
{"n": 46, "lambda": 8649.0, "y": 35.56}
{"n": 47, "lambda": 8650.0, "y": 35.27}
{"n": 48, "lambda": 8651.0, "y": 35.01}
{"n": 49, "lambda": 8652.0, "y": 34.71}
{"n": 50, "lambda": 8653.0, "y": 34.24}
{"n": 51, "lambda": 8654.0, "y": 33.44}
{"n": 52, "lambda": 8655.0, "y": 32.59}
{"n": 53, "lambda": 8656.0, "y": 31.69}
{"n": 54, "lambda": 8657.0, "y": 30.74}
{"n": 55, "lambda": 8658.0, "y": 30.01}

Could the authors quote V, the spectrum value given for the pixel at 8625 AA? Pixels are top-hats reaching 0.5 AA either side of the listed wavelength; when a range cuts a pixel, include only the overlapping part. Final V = 34.41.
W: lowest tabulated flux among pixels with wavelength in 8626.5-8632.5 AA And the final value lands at 32.96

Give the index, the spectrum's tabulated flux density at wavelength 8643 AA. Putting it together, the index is 39.8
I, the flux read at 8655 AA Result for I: 32.59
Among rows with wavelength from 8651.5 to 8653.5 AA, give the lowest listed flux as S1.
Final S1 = 34.24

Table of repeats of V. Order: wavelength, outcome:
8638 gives 35.15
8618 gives 34.18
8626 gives 34.58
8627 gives 34.72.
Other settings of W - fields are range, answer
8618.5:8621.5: 34.06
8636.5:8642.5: 33.35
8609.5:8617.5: 34.08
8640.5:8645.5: 38.37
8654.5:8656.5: 31.69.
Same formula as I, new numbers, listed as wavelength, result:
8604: 34.02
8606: 35.01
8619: 34.13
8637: 33.35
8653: 34.24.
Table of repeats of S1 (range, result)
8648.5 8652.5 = 34.71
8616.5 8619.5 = 34.13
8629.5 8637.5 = 31.68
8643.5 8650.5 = 35.27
